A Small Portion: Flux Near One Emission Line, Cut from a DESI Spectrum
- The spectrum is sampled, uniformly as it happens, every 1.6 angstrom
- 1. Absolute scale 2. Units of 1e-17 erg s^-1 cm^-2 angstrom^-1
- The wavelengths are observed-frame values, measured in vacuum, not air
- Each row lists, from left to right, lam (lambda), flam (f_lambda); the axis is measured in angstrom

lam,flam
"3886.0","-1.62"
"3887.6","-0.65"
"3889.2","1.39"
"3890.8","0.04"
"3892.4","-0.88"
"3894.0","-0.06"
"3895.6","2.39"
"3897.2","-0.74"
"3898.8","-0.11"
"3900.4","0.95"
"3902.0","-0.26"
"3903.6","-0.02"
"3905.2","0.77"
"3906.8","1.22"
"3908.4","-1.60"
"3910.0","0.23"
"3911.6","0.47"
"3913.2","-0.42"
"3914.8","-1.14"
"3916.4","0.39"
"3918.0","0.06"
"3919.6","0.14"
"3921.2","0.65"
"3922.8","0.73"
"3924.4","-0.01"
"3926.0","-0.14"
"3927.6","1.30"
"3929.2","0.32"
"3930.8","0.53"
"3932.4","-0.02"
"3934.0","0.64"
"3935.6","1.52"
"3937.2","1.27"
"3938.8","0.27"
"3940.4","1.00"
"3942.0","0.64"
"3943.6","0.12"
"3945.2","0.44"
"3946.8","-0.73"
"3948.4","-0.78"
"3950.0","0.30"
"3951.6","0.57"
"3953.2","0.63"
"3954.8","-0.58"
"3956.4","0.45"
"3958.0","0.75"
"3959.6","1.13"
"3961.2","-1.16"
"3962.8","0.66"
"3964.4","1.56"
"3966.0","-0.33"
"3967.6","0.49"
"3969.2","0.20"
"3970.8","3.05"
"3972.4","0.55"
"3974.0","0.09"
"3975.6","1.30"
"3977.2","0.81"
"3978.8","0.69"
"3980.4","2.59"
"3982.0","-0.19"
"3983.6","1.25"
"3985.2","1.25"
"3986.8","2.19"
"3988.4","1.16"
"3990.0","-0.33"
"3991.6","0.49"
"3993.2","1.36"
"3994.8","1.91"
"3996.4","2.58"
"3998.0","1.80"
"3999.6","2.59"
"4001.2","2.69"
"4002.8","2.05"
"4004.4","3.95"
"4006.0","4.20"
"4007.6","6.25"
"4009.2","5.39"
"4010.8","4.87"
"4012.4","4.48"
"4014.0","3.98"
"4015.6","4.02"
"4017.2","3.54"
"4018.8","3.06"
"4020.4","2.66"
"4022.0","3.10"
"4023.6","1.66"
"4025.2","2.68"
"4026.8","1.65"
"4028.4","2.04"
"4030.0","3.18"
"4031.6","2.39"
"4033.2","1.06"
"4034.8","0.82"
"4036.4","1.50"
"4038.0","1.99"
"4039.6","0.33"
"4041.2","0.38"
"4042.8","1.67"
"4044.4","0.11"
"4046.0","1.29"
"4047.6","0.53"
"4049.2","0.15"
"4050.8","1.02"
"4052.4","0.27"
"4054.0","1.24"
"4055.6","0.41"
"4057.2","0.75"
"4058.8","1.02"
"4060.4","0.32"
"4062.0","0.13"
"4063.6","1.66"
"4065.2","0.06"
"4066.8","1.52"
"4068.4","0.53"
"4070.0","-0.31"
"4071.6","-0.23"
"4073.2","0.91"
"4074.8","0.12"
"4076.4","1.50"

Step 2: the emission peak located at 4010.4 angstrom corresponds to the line Lyman alpha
